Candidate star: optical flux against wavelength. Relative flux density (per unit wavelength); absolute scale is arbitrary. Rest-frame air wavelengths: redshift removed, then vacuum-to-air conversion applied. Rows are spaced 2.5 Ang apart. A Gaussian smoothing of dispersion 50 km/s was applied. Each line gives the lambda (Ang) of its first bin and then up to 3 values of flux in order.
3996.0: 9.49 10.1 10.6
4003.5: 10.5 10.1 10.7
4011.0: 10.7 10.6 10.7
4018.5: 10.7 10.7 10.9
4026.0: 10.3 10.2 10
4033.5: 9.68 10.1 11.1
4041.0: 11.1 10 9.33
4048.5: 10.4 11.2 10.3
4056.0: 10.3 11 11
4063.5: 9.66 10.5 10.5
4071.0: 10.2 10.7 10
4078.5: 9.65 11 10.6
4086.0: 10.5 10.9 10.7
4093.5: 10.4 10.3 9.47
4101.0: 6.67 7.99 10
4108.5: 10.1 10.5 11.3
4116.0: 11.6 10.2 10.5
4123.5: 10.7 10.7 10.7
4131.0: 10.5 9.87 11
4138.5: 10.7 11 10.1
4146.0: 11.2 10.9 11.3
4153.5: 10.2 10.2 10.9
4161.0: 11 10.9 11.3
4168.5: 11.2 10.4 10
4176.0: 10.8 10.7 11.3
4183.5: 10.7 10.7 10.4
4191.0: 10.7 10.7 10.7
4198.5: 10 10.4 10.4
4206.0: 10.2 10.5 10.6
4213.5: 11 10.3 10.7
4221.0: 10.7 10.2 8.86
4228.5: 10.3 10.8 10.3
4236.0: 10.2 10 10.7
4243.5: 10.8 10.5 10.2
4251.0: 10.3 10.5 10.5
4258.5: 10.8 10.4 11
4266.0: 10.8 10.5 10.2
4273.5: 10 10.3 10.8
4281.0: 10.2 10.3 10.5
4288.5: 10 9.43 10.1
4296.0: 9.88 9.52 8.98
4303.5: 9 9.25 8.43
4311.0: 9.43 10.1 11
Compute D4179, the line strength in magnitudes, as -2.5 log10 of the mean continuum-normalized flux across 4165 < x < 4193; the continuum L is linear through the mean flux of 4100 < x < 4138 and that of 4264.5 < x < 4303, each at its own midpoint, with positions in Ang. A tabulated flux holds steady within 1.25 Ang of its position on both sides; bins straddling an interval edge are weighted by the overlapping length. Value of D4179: -0.06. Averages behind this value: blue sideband 10.2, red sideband 10.1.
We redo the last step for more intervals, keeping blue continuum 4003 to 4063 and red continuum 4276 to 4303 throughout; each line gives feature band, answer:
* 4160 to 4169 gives -0.090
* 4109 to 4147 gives -0.042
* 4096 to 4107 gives 0.187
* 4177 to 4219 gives -0.047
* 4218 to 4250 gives -0.026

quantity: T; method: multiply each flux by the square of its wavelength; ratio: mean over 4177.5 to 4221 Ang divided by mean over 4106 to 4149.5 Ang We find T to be 1.0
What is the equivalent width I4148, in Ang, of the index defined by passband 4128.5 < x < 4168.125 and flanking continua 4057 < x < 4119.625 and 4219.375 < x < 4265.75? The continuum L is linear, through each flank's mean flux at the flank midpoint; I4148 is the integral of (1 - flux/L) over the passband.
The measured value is -1.8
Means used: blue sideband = 10.2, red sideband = 10.4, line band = 10.7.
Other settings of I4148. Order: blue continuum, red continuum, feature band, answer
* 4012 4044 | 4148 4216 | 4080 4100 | 0.2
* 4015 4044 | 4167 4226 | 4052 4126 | 1.6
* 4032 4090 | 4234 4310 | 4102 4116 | 0.4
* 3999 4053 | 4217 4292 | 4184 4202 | -0.2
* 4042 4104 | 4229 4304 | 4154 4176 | -1.1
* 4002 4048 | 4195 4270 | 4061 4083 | 0.2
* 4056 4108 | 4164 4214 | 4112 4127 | -0.8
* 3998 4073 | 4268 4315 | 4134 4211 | -4.2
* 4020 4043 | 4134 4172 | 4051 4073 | 0.1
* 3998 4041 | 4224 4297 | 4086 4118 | 1.2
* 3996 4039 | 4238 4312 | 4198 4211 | -0.2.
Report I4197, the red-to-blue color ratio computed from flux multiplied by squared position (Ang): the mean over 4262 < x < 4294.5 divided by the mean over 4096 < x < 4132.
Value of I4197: 1.11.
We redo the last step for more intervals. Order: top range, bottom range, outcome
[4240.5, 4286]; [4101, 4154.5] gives 1.07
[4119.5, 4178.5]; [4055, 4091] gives 1.06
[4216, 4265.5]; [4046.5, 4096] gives 1.08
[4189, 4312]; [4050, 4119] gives 1.08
